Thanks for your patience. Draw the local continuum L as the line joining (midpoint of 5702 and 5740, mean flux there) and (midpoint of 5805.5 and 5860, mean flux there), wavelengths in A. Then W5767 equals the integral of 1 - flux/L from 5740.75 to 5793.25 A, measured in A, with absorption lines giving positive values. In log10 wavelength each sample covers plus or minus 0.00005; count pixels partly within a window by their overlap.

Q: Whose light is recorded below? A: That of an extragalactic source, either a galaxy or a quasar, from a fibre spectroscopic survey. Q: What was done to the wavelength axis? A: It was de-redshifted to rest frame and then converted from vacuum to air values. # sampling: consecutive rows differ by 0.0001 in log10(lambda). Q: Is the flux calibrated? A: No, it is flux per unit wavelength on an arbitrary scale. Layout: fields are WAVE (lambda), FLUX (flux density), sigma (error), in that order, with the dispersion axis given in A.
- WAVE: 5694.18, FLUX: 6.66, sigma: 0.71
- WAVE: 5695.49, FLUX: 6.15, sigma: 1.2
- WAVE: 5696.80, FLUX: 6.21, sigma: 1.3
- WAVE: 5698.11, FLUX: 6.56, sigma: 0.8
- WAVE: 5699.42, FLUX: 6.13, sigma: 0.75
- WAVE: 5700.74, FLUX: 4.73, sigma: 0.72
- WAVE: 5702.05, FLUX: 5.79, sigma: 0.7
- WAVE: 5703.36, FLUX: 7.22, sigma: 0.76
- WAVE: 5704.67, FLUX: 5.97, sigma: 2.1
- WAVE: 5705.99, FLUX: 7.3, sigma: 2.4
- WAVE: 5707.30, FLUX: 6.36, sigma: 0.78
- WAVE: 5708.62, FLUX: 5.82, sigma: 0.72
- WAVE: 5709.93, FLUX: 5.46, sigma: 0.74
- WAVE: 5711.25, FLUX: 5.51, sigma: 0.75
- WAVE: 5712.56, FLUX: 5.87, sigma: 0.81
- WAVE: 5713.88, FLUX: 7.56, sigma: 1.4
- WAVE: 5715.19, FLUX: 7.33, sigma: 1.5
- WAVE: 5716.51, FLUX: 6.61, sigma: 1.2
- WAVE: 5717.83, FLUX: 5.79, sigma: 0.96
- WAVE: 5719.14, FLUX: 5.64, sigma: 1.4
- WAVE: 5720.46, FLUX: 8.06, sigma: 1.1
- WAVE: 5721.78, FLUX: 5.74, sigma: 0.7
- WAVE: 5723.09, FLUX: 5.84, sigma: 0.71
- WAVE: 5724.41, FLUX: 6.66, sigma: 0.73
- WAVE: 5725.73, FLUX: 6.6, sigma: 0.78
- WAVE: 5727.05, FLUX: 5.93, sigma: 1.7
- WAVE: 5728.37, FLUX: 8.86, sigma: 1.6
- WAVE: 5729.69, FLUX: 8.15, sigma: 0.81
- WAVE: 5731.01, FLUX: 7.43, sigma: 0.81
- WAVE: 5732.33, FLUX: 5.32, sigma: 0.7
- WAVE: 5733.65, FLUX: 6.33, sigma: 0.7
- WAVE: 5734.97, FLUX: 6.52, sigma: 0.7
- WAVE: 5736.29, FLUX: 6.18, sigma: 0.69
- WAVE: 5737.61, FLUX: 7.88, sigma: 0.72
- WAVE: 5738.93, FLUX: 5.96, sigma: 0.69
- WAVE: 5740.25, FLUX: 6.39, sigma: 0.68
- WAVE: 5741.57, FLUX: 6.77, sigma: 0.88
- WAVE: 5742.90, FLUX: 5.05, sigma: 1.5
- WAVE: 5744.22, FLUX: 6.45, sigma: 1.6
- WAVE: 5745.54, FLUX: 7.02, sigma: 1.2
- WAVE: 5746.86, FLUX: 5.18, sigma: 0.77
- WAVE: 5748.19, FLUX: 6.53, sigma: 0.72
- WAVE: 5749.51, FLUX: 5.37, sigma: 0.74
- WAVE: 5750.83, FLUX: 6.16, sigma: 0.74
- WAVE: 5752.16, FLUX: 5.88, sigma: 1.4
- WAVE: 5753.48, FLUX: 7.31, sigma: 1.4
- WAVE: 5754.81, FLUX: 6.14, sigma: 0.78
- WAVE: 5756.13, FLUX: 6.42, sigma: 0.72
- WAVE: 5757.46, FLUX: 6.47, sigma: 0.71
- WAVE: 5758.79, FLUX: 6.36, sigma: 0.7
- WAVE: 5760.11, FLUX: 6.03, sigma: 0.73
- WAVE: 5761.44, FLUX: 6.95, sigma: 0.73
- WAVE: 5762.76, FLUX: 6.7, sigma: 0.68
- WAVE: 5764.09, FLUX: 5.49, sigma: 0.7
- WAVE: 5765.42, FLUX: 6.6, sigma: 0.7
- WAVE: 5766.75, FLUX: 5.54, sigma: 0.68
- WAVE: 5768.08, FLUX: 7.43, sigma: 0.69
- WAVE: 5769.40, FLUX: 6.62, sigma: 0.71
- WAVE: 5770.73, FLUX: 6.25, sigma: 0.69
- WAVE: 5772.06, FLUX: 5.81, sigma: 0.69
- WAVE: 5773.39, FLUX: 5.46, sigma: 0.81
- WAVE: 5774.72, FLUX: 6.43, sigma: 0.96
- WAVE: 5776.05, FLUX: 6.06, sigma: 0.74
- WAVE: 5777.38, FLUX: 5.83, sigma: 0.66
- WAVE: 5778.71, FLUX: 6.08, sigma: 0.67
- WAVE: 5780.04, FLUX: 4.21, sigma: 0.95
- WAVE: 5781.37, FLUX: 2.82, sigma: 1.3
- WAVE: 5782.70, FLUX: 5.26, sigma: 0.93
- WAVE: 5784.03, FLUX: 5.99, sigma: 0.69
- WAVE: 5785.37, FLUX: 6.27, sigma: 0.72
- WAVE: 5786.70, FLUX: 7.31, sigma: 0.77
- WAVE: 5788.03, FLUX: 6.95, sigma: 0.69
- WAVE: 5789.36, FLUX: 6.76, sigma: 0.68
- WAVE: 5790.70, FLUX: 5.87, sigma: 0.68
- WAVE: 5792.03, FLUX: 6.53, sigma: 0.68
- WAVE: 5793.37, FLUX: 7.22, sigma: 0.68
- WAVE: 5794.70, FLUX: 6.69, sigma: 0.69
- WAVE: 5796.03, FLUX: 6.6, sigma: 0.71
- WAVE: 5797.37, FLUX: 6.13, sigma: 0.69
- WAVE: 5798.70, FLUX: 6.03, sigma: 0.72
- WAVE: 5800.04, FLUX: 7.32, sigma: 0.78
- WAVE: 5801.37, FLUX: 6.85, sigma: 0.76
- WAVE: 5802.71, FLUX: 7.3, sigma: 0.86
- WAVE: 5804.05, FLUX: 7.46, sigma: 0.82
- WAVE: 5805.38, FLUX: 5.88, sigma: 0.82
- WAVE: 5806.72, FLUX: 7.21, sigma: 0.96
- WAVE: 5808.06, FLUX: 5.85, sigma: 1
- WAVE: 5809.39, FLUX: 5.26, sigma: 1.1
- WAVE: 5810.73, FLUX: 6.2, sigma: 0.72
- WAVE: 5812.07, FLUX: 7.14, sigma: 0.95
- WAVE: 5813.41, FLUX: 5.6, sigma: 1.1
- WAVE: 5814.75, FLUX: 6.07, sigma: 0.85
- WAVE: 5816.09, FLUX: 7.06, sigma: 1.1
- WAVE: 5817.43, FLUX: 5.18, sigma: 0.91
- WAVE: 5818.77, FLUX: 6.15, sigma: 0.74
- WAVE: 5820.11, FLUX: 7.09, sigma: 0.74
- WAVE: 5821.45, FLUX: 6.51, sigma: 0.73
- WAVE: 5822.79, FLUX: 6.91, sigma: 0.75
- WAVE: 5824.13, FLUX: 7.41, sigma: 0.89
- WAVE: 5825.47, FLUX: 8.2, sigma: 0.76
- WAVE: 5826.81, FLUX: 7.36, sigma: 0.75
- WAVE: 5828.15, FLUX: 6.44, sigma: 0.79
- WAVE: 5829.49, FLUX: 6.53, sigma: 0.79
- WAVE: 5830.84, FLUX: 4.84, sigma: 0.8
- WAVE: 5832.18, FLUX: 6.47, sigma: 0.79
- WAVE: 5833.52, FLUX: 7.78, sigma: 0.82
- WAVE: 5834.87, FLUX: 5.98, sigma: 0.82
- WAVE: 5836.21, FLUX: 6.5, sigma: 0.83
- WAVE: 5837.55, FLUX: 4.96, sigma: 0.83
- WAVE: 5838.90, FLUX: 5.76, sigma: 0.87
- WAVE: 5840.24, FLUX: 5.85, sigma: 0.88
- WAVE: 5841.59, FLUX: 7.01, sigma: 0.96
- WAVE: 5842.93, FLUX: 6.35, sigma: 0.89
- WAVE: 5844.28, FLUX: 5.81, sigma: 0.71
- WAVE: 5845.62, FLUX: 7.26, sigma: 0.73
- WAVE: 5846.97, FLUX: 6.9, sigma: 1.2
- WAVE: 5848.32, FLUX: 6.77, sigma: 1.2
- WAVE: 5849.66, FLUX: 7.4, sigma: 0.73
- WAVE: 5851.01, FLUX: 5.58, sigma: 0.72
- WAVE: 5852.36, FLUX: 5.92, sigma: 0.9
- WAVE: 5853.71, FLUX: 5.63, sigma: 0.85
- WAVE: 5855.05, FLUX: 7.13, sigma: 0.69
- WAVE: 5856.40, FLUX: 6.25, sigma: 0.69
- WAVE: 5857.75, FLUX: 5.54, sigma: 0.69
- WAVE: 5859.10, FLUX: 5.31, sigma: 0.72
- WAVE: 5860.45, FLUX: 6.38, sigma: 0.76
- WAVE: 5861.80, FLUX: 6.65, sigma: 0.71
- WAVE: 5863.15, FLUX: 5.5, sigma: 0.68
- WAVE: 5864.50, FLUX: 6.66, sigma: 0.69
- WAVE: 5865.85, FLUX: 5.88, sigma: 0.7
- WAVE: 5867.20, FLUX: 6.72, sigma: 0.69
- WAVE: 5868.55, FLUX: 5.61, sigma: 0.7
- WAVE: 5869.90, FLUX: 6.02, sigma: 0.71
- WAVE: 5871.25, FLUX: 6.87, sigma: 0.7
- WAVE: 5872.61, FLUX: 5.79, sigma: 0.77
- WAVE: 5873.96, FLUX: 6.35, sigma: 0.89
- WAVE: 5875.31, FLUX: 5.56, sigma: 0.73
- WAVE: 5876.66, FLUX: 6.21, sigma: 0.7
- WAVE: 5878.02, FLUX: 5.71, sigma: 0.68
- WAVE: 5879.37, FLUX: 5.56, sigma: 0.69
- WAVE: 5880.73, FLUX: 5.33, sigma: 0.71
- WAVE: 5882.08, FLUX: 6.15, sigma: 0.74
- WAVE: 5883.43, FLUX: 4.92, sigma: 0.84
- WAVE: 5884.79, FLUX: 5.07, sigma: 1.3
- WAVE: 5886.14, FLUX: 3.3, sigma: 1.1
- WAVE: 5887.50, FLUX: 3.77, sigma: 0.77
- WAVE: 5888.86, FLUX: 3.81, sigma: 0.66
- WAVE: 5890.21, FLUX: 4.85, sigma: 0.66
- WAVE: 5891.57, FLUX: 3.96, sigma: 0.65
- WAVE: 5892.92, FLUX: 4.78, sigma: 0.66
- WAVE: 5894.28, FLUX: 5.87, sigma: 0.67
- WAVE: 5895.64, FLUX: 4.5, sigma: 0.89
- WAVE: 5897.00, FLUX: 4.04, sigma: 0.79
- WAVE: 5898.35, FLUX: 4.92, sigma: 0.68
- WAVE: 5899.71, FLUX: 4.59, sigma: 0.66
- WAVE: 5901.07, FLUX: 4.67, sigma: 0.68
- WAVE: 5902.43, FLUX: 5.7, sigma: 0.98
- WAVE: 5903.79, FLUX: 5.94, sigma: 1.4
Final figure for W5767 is 2.88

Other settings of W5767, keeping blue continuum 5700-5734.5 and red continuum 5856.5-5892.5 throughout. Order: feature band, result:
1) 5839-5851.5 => -1.8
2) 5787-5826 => -4.4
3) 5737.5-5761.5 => -0.1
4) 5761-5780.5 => 0.1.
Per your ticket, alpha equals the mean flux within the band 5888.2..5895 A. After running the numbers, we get 4.66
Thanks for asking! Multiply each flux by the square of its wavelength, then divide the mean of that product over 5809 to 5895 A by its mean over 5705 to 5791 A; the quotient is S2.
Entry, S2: 1.0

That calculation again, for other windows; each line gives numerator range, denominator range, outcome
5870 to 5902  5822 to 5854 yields 0.80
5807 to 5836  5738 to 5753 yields 1.09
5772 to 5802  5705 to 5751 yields 0.97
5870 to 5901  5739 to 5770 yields 0.85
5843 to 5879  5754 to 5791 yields 1.05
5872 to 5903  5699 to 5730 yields 0.83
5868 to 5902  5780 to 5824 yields 0.83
